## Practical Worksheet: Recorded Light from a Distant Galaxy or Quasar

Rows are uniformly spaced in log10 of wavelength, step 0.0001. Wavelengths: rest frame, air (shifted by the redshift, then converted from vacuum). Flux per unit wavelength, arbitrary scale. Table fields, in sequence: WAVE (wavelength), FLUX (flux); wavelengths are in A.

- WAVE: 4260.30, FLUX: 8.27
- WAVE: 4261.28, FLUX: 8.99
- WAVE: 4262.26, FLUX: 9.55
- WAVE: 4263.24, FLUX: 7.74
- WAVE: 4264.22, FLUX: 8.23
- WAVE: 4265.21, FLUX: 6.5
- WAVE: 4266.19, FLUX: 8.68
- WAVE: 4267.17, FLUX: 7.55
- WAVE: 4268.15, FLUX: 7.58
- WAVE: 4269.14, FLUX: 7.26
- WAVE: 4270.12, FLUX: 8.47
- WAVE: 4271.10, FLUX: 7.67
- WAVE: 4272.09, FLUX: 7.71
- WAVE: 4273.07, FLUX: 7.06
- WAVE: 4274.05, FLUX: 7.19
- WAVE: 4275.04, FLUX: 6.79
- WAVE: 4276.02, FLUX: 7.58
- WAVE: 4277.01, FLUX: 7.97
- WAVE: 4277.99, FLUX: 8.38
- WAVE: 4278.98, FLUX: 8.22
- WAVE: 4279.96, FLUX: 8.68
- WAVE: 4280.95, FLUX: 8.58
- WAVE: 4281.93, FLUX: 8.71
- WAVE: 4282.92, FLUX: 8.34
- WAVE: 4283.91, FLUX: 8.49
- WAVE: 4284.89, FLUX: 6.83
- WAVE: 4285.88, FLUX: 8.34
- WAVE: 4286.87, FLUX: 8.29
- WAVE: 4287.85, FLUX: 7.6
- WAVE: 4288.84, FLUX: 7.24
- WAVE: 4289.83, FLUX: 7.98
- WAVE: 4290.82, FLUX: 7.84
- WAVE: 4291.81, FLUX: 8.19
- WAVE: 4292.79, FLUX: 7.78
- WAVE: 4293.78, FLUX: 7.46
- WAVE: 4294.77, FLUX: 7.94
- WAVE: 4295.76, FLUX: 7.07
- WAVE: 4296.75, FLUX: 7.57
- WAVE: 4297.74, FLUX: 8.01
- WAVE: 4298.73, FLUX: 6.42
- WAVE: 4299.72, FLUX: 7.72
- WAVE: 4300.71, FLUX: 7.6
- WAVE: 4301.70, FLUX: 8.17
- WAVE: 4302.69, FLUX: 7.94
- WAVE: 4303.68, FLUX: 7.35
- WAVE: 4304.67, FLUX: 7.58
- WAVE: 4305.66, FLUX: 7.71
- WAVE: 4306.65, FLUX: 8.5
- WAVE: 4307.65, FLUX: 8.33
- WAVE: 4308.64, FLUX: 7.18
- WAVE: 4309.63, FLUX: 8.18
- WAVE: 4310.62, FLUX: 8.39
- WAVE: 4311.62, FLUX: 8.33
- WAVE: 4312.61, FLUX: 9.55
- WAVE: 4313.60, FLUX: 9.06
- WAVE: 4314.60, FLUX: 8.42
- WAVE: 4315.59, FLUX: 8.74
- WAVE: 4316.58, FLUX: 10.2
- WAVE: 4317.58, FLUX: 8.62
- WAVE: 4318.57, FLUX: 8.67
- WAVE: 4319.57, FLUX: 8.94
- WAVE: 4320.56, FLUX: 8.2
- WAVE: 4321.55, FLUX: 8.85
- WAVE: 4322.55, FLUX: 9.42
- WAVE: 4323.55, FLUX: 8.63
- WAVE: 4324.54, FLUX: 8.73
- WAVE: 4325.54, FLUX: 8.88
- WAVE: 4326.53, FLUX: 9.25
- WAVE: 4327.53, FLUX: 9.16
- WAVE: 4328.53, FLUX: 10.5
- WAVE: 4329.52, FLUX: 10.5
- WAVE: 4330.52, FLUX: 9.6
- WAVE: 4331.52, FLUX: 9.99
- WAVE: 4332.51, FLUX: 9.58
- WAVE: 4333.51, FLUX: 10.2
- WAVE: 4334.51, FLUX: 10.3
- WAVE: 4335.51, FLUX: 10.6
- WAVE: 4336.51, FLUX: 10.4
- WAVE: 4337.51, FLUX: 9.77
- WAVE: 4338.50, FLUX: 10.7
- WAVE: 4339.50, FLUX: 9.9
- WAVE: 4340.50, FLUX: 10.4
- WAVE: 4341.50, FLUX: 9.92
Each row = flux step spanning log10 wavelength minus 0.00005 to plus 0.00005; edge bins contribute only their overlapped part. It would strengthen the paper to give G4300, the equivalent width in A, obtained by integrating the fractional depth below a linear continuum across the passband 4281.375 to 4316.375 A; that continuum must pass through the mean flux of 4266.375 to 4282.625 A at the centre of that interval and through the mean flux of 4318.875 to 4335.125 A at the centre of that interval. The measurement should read 2.42 A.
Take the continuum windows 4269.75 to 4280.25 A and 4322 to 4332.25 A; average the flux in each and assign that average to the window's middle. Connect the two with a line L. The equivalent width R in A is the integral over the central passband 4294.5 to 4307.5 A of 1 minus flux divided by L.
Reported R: 1.4 A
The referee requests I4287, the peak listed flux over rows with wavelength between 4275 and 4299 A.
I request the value 8.71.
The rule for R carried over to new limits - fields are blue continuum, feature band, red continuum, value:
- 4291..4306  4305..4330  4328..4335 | 0.61 A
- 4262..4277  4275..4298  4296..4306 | -0.90 A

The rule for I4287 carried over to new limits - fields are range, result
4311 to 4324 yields 10.2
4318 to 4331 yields 10.5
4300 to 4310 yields 8.5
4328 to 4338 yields 10.6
